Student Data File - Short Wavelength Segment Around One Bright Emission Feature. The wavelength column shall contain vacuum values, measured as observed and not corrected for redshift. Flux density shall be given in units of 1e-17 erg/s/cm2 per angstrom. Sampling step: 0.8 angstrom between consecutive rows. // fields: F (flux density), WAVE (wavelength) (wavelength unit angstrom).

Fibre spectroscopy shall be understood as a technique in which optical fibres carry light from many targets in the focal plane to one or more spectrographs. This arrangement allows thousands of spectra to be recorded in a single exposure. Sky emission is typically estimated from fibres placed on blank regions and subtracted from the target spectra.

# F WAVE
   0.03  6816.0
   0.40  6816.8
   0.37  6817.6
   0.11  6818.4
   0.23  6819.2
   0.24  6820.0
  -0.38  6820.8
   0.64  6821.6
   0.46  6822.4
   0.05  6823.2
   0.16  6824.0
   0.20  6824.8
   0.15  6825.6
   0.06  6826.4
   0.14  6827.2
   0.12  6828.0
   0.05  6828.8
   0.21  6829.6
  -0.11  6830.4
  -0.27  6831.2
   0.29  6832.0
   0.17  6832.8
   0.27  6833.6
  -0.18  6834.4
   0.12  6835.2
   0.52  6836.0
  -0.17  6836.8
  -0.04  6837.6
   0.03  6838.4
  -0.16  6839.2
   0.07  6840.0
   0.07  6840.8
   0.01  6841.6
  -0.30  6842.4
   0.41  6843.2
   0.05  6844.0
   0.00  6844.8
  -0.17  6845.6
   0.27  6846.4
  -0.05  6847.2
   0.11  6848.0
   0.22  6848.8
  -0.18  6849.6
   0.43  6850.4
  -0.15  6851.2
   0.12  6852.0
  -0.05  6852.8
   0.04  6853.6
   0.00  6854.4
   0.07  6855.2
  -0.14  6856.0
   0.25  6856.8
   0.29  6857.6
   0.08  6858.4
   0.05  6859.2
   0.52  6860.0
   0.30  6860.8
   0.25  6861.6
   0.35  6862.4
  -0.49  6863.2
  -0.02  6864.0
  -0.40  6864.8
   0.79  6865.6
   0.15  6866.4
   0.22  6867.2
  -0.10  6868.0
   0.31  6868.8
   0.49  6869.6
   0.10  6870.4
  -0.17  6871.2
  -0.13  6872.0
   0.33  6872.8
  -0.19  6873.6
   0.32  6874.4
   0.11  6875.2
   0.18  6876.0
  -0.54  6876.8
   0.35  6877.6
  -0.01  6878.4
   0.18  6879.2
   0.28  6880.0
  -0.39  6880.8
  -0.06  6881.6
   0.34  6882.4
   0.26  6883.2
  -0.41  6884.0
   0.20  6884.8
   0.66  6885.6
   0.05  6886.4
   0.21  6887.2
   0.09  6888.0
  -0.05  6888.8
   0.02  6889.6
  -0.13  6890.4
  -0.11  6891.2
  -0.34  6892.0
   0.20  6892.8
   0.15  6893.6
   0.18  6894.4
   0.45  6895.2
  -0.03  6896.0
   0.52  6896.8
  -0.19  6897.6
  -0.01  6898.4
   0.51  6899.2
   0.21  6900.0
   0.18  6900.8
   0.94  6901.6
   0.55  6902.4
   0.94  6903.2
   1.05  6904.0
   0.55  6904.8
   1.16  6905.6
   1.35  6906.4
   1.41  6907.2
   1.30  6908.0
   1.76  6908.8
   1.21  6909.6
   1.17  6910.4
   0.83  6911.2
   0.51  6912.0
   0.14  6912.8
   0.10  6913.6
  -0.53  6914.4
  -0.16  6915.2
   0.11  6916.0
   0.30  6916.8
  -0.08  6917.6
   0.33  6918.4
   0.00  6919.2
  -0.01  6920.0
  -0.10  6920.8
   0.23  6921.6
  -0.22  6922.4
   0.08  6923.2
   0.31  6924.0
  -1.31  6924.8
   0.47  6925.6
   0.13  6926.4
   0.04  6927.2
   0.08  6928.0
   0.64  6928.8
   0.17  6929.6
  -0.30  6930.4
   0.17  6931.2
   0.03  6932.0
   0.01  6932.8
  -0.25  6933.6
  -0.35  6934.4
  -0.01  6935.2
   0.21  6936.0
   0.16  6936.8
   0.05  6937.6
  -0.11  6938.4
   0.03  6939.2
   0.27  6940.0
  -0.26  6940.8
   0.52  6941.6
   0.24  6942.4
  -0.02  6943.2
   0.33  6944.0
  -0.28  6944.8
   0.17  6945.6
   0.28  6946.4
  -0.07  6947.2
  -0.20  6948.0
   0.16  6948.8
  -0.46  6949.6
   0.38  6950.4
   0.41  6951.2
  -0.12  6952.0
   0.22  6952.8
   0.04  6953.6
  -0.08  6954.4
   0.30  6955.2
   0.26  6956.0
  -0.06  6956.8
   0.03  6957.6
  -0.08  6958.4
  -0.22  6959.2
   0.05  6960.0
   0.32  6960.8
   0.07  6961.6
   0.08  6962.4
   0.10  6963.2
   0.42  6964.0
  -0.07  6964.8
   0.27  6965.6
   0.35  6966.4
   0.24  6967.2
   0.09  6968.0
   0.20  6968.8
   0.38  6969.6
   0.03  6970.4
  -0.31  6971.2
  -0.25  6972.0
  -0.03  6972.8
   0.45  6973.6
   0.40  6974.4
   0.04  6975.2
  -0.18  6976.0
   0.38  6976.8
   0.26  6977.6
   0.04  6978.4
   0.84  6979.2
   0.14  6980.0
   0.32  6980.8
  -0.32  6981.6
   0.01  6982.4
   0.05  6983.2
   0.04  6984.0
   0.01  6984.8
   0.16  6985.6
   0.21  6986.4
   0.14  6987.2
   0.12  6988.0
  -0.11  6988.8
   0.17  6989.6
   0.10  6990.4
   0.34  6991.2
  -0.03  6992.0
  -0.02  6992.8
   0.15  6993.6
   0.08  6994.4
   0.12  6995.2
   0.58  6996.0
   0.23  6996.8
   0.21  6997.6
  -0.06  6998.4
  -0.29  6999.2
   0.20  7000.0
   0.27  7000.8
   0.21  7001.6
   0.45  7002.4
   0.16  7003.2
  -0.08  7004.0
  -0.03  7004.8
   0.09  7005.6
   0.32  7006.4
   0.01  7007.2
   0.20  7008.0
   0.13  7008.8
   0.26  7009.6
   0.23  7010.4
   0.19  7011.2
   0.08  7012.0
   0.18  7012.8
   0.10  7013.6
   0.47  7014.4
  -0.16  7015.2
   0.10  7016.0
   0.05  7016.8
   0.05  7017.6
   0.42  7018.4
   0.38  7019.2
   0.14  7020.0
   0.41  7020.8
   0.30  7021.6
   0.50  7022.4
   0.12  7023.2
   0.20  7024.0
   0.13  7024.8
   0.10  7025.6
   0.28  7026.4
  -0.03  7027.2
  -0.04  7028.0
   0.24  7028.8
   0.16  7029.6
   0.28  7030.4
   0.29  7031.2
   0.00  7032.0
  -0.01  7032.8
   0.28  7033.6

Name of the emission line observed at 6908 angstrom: [O II]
